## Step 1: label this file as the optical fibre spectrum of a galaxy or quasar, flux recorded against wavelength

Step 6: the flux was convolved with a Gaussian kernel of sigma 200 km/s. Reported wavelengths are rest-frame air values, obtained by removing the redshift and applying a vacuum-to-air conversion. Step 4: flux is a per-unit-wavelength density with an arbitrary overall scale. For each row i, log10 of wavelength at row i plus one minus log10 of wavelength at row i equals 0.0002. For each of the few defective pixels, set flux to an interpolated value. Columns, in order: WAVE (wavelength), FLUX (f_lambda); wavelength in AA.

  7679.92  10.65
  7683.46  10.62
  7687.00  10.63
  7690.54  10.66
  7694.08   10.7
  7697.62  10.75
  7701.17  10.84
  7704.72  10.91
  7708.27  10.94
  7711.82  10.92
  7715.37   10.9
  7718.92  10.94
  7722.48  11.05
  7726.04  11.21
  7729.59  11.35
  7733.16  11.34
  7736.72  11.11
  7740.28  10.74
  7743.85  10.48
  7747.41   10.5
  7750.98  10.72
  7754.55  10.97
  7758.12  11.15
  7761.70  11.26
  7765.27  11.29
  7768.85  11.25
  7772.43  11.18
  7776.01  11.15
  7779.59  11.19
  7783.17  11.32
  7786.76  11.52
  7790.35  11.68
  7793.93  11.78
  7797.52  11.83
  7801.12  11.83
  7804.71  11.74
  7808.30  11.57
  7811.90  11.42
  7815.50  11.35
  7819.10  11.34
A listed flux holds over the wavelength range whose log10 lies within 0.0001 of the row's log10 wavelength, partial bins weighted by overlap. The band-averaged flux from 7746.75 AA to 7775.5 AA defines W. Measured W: 11.1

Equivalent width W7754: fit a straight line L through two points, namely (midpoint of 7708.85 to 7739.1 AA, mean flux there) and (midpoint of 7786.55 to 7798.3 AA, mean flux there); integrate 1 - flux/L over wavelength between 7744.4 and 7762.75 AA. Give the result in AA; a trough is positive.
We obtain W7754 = 0.8 AA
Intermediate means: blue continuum 11.1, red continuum 11.7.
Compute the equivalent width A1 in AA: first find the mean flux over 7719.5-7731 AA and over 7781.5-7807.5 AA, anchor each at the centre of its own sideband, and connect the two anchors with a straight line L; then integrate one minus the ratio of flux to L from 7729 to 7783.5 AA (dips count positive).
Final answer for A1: 1.65 AA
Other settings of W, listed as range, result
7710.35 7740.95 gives 11.1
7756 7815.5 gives 11.4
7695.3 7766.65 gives 11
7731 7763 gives 10.9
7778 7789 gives 11.4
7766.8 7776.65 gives 11.2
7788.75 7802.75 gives 11.8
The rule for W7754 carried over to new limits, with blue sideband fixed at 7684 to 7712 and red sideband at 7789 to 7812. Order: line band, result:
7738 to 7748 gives 0.5 AA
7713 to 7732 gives -0.2 AA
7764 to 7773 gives 0.1 AA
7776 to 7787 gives 0.2 AA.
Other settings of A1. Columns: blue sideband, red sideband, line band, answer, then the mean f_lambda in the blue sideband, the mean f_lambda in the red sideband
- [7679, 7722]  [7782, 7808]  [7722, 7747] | 0.2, 10.8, 11.7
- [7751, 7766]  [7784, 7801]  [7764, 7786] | 0.3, 11.1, 11.7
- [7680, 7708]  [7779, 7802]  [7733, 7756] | 0.8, 10.7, 11.6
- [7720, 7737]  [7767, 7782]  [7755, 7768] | 0.0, 11.2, 11.2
